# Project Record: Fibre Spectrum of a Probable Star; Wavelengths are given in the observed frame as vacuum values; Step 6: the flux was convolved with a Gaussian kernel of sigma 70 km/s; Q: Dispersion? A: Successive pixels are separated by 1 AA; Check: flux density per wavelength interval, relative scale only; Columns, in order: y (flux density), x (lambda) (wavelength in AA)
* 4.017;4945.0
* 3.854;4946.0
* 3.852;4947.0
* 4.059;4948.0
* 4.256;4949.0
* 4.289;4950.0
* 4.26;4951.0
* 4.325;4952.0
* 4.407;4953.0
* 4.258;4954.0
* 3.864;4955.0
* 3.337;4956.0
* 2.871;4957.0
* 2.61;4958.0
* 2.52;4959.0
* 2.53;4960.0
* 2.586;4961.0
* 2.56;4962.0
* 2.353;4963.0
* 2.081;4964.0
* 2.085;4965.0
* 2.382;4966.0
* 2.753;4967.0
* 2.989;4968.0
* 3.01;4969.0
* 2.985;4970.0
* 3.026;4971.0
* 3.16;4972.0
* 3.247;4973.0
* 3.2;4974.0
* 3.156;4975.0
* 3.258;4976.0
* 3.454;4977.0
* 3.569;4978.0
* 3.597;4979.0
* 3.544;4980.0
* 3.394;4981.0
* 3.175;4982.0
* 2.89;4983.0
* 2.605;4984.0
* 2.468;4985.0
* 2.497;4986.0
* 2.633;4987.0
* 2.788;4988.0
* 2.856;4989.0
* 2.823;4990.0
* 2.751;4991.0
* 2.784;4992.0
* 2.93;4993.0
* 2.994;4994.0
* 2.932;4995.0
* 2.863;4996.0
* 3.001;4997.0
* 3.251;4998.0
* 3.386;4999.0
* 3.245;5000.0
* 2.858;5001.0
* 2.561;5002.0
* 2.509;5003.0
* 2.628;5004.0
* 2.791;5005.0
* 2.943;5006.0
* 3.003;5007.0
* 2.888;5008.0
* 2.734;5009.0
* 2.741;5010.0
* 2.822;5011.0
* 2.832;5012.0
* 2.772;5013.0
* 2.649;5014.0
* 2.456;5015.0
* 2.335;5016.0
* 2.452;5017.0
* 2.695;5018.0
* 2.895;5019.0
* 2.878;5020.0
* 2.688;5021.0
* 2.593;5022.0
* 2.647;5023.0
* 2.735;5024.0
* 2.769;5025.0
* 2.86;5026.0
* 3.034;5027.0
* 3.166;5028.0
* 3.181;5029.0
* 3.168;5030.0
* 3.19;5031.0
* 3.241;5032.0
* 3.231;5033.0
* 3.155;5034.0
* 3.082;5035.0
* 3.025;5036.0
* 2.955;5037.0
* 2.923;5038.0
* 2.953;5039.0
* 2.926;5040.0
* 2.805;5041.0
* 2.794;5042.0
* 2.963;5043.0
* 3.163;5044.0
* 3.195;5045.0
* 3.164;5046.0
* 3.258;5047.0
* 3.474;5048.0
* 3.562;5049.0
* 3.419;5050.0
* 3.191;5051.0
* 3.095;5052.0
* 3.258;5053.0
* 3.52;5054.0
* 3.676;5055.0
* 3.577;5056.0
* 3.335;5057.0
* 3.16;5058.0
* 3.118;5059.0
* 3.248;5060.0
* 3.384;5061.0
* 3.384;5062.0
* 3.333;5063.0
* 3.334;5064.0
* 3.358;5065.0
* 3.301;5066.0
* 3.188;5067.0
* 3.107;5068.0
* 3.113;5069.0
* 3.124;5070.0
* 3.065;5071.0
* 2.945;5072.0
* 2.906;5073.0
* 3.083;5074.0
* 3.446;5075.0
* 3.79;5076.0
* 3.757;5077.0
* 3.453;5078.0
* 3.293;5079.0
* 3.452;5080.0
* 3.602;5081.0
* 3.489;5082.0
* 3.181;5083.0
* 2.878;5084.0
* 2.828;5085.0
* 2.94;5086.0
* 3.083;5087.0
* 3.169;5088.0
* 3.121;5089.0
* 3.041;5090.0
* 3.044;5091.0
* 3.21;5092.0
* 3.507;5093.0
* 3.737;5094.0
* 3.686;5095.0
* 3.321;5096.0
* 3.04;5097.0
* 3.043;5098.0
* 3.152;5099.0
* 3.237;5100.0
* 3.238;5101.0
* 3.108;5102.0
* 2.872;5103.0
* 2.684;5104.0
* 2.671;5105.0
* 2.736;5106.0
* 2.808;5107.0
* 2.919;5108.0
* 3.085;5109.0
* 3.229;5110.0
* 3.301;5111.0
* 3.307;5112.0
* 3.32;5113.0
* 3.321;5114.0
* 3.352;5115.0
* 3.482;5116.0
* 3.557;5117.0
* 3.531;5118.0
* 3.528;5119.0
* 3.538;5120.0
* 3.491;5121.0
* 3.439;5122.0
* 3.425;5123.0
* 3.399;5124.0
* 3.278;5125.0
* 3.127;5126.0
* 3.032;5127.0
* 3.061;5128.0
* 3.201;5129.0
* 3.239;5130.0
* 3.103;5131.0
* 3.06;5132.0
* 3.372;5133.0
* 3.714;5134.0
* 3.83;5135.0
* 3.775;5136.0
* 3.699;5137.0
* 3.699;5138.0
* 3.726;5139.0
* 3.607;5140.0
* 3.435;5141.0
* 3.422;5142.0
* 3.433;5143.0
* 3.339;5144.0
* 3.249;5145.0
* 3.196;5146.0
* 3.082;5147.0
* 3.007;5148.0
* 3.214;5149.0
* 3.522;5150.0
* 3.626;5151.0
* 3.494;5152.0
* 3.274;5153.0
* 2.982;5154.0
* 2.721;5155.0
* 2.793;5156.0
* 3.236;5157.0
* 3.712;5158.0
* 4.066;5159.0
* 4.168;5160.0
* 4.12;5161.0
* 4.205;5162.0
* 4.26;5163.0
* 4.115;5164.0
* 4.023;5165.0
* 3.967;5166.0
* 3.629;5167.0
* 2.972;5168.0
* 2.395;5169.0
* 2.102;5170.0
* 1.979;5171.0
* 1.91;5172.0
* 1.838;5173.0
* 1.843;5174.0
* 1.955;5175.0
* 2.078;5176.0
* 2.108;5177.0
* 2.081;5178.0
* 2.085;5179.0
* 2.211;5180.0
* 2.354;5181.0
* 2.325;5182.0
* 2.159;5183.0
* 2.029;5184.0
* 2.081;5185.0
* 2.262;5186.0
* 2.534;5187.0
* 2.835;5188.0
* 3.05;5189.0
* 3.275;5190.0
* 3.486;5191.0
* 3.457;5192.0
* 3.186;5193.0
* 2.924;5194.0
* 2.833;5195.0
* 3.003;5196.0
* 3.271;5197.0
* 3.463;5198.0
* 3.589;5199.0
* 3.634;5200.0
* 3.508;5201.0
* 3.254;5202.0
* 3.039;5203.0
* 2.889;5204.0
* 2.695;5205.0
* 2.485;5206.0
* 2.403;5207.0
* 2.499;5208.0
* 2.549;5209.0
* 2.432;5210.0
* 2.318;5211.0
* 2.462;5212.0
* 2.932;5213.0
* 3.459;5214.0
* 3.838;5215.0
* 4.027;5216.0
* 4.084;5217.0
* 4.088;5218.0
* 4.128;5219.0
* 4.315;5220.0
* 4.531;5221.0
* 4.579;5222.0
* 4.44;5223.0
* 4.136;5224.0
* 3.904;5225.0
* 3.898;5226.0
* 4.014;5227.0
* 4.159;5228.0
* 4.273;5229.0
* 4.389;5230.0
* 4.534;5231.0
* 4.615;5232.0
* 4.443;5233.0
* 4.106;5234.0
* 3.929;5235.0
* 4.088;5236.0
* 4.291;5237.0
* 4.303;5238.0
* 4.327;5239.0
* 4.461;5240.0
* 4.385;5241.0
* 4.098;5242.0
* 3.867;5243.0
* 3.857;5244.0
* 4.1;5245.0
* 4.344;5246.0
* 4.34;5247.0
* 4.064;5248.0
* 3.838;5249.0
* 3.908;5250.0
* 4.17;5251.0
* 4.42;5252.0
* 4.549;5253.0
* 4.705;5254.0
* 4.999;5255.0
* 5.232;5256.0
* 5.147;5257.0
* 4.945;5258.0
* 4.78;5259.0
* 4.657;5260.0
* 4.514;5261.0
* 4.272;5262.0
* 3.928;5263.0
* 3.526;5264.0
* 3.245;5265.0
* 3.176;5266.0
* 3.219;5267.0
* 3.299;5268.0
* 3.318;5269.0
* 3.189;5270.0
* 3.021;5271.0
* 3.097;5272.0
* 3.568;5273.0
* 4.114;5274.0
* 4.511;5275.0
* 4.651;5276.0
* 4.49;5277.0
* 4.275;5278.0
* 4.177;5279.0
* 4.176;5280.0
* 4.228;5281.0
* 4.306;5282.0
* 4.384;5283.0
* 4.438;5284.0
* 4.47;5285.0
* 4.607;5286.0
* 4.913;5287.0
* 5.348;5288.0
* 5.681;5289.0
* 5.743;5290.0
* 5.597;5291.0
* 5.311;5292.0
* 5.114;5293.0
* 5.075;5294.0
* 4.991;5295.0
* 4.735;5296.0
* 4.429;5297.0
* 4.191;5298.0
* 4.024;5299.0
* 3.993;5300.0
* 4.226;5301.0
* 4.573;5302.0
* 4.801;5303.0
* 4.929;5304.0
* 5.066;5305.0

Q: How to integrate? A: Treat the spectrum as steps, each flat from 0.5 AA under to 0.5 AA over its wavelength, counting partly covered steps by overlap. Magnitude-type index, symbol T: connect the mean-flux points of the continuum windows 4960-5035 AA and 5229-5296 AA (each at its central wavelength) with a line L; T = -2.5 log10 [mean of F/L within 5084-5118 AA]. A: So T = 0.10 mag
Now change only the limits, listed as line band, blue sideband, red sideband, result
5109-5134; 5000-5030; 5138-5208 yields -0.13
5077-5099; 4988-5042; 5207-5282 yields -0.01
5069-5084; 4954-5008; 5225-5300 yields 0.03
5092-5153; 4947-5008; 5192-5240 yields 0.03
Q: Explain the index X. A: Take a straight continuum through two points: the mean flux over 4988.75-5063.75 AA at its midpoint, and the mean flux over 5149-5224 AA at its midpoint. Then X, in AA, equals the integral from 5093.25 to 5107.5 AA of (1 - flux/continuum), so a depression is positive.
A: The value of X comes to -0.3 AA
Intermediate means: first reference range 3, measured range 3.1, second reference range 3.09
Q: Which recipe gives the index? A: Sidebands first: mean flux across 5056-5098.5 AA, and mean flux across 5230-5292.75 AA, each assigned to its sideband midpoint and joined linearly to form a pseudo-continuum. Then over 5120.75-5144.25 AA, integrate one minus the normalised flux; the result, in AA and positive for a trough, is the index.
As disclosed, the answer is 1.03 AA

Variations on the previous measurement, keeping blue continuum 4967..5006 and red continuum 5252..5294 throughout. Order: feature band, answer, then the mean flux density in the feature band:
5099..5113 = 2.11 AA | 3.03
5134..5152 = 1.32 AA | 3.47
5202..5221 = 4.17 AA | 3.19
